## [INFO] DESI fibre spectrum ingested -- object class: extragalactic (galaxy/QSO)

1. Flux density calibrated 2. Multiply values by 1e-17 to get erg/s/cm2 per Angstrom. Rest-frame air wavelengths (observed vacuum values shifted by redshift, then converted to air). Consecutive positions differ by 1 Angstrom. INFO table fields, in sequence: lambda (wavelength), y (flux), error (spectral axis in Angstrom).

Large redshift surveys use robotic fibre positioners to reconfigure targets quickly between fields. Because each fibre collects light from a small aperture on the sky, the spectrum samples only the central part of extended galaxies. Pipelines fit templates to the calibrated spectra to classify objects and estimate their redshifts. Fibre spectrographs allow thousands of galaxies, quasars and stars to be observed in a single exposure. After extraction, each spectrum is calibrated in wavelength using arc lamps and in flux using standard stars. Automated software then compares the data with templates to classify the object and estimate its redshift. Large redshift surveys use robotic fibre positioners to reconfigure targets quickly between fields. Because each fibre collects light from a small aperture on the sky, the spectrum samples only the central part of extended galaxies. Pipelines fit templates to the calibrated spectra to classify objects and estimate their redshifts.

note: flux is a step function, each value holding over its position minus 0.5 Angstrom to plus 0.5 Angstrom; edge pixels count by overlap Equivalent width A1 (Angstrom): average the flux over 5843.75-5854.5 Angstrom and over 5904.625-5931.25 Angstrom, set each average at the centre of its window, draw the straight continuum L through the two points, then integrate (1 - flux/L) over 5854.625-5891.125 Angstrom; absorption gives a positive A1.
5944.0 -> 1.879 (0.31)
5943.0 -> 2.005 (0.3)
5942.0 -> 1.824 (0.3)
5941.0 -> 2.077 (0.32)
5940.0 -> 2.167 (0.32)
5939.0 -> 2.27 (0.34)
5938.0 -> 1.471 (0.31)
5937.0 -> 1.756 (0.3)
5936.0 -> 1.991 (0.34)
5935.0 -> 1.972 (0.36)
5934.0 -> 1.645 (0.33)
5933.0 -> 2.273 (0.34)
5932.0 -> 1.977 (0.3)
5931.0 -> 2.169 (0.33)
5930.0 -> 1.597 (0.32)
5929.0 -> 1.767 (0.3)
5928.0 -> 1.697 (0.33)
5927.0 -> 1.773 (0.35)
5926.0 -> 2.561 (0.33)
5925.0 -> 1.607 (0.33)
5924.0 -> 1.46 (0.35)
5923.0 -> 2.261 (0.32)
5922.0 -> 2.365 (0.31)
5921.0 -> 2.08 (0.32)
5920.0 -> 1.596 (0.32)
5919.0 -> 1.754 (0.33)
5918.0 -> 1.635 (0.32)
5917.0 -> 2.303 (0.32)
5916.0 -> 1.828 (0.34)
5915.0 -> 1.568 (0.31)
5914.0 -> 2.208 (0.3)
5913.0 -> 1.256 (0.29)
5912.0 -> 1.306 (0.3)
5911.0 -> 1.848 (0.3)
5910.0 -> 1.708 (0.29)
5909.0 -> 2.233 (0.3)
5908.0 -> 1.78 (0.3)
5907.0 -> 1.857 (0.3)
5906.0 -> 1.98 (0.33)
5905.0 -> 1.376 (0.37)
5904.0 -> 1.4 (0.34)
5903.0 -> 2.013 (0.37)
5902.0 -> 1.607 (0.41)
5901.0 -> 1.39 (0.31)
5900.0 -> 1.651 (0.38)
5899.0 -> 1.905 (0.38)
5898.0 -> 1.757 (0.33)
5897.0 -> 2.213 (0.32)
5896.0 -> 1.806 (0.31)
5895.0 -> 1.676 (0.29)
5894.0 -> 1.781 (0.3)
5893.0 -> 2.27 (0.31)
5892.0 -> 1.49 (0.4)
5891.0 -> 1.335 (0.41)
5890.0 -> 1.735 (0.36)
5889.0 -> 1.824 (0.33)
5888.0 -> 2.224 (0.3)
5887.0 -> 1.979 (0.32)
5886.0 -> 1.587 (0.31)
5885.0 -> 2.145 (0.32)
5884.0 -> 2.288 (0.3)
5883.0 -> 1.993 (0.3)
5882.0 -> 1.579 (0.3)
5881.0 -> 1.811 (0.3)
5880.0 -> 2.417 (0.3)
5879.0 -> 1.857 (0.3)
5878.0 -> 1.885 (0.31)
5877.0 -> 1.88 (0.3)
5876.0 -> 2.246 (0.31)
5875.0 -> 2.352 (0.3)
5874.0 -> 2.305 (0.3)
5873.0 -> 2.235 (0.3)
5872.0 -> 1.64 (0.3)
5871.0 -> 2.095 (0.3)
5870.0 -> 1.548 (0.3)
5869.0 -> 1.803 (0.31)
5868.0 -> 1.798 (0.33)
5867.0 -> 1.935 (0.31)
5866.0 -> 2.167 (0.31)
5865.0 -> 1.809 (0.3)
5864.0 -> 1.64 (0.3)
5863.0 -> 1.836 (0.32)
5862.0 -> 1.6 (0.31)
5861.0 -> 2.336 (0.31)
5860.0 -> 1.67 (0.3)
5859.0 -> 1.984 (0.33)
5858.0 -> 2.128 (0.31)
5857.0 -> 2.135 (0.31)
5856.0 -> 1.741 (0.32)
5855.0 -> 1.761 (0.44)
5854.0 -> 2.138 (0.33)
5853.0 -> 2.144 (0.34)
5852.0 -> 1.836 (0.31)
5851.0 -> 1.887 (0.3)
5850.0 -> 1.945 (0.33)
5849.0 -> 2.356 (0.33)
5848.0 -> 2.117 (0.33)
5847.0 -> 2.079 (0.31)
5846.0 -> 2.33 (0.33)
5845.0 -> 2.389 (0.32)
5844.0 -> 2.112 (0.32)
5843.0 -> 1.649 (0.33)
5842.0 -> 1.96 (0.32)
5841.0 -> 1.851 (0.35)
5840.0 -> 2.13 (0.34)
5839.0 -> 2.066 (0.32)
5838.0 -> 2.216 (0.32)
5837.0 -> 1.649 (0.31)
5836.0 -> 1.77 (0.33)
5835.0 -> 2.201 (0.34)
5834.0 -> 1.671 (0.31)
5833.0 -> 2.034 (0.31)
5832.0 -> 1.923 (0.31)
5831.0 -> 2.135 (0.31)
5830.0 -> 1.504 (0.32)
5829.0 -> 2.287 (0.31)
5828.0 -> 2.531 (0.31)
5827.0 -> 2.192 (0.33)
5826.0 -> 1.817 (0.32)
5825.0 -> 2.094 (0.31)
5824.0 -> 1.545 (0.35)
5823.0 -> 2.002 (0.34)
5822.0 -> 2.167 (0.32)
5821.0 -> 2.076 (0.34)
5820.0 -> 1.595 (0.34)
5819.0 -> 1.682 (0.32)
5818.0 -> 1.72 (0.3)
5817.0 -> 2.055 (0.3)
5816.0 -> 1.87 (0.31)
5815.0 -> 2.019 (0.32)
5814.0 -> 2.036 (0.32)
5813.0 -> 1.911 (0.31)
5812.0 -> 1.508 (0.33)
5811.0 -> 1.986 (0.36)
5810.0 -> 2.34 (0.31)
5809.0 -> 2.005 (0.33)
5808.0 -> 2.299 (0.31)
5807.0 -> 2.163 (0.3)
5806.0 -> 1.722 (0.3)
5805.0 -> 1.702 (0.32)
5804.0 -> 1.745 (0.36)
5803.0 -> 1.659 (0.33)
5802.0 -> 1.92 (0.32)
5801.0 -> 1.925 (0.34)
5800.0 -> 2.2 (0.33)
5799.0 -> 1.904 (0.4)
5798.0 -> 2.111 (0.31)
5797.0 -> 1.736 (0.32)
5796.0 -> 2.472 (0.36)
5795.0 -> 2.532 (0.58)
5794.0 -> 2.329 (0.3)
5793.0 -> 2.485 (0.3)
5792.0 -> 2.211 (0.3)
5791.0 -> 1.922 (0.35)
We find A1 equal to 1.6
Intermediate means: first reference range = 2.12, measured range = 1.93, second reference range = 1.84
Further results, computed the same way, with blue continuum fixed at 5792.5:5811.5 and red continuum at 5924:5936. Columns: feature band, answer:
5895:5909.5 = 1.15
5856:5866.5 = 0.35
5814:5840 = 0.95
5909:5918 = 0.68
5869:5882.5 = -0.09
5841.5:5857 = -0.23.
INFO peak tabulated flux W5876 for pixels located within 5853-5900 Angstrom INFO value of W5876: 2.417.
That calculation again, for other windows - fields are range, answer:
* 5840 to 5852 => 2.389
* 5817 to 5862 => 2.531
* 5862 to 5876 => 2.352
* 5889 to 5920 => 2.303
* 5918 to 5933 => 2.561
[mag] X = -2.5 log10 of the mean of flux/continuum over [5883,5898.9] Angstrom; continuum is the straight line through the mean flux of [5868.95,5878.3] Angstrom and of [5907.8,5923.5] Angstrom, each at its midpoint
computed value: 0.04 mag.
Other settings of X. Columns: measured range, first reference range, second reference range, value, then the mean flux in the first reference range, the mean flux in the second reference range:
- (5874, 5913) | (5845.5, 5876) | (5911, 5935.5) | 0.043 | 1.98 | 1.86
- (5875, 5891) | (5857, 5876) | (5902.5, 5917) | -0.044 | 1.95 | 1.76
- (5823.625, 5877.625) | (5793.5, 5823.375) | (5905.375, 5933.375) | -0.027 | 1.98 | 1.87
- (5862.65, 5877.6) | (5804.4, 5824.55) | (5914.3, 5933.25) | -0.022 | 1.92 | 1.91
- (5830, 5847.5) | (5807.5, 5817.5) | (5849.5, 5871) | -0.027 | 2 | 1.9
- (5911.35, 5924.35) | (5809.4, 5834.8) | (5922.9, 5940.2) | 0.049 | 1.95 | 1.9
